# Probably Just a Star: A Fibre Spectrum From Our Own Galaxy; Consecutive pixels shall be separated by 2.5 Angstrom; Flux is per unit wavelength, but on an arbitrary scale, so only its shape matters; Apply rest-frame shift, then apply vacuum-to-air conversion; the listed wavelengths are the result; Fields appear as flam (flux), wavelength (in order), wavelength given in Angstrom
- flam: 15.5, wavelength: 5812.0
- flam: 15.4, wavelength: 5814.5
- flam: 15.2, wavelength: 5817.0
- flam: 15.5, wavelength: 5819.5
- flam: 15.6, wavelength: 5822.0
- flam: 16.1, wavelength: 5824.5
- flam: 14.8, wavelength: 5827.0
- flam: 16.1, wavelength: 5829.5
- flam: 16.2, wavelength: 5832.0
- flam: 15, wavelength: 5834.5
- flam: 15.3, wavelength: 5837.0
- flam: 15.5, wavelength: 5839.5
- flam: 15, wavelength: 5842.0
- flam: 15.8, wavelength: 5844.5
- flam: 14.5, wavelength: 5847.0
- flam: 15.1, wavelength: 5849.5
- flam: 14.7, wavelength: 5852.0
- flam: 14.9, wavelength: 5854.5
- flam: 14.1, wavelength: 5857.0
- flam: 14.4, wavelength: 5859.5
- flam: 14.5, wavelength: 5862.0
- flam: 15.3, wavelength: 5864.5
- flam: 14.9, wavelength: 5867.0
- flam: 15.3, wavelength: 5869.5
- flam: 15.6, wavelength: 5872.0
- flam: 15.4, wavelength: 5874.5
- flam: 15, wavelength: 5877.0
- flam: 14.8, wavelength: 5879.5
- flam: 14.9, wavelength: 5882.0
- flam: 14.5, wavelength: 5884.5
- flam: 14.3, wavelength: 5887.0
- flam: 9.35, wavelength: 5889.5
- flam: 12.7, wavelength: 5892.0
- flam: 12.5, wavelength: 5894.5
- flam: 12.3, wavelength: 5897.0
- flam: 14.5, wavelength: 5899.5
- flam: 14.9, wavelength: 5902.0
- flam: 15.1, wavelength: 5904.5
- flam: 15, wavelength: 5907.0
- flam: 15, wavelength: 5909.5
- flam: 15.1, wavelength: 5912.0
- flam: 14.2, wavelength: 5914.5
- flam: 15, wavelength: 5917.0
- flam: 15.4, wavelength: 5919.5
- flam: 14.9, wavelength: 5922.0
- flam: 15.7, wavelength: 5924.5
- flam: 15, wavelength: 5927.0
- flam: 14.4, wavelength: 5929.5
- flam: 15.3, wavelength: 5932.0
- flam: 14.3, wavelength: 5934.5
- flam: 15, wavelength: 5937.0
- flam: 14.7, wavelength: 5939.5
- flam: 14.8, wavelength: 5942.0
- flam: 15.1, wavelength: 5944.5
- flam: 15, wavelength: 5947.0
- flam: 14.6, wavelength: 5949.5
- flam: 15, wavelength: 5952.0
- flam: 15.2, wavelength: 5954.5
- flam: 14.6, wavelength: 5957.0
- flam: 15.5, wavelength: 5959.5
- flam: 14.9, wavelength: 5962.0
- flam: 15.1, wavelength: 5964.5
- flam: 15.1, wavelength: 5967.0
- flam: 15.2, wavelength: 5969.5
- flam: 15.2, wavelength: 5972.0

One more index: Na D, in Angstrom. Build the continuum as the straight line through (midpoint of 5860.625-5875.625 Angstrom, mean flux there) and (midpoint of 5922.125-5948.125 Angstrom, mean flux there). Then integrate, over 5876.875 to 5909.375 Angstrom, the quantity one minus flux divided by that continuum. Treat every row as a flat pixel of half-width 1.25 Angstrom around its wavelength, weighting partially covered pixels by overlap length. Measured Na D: 2.7 Angstrom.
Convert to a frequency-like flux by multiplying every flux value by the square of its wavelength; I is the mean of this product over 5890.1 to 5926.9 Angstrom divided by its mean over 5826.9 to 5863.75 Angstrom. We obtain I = 0.97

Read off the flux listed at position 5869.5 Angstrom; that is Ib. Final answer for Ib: 15.3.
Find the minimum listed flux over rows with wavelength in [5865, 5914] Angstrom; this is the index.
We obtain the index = 9.35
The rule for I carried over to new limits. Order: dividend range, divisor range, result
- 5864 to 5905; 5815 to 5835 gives 0.93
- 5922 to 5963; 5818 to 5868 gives 1.02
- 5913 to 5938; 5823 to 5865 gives 1.01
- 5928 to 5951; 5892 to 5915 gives 1.05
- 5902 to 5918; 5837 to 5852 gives 1.01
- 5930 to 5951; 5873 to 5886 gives 1.02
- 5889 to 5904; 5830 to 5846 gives 0.86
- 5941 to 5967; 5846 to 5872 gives 1.04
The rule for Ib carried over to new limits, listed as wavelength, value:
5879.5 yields 14.8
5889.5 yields 9.35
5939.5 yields 14.7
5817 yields 15.2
